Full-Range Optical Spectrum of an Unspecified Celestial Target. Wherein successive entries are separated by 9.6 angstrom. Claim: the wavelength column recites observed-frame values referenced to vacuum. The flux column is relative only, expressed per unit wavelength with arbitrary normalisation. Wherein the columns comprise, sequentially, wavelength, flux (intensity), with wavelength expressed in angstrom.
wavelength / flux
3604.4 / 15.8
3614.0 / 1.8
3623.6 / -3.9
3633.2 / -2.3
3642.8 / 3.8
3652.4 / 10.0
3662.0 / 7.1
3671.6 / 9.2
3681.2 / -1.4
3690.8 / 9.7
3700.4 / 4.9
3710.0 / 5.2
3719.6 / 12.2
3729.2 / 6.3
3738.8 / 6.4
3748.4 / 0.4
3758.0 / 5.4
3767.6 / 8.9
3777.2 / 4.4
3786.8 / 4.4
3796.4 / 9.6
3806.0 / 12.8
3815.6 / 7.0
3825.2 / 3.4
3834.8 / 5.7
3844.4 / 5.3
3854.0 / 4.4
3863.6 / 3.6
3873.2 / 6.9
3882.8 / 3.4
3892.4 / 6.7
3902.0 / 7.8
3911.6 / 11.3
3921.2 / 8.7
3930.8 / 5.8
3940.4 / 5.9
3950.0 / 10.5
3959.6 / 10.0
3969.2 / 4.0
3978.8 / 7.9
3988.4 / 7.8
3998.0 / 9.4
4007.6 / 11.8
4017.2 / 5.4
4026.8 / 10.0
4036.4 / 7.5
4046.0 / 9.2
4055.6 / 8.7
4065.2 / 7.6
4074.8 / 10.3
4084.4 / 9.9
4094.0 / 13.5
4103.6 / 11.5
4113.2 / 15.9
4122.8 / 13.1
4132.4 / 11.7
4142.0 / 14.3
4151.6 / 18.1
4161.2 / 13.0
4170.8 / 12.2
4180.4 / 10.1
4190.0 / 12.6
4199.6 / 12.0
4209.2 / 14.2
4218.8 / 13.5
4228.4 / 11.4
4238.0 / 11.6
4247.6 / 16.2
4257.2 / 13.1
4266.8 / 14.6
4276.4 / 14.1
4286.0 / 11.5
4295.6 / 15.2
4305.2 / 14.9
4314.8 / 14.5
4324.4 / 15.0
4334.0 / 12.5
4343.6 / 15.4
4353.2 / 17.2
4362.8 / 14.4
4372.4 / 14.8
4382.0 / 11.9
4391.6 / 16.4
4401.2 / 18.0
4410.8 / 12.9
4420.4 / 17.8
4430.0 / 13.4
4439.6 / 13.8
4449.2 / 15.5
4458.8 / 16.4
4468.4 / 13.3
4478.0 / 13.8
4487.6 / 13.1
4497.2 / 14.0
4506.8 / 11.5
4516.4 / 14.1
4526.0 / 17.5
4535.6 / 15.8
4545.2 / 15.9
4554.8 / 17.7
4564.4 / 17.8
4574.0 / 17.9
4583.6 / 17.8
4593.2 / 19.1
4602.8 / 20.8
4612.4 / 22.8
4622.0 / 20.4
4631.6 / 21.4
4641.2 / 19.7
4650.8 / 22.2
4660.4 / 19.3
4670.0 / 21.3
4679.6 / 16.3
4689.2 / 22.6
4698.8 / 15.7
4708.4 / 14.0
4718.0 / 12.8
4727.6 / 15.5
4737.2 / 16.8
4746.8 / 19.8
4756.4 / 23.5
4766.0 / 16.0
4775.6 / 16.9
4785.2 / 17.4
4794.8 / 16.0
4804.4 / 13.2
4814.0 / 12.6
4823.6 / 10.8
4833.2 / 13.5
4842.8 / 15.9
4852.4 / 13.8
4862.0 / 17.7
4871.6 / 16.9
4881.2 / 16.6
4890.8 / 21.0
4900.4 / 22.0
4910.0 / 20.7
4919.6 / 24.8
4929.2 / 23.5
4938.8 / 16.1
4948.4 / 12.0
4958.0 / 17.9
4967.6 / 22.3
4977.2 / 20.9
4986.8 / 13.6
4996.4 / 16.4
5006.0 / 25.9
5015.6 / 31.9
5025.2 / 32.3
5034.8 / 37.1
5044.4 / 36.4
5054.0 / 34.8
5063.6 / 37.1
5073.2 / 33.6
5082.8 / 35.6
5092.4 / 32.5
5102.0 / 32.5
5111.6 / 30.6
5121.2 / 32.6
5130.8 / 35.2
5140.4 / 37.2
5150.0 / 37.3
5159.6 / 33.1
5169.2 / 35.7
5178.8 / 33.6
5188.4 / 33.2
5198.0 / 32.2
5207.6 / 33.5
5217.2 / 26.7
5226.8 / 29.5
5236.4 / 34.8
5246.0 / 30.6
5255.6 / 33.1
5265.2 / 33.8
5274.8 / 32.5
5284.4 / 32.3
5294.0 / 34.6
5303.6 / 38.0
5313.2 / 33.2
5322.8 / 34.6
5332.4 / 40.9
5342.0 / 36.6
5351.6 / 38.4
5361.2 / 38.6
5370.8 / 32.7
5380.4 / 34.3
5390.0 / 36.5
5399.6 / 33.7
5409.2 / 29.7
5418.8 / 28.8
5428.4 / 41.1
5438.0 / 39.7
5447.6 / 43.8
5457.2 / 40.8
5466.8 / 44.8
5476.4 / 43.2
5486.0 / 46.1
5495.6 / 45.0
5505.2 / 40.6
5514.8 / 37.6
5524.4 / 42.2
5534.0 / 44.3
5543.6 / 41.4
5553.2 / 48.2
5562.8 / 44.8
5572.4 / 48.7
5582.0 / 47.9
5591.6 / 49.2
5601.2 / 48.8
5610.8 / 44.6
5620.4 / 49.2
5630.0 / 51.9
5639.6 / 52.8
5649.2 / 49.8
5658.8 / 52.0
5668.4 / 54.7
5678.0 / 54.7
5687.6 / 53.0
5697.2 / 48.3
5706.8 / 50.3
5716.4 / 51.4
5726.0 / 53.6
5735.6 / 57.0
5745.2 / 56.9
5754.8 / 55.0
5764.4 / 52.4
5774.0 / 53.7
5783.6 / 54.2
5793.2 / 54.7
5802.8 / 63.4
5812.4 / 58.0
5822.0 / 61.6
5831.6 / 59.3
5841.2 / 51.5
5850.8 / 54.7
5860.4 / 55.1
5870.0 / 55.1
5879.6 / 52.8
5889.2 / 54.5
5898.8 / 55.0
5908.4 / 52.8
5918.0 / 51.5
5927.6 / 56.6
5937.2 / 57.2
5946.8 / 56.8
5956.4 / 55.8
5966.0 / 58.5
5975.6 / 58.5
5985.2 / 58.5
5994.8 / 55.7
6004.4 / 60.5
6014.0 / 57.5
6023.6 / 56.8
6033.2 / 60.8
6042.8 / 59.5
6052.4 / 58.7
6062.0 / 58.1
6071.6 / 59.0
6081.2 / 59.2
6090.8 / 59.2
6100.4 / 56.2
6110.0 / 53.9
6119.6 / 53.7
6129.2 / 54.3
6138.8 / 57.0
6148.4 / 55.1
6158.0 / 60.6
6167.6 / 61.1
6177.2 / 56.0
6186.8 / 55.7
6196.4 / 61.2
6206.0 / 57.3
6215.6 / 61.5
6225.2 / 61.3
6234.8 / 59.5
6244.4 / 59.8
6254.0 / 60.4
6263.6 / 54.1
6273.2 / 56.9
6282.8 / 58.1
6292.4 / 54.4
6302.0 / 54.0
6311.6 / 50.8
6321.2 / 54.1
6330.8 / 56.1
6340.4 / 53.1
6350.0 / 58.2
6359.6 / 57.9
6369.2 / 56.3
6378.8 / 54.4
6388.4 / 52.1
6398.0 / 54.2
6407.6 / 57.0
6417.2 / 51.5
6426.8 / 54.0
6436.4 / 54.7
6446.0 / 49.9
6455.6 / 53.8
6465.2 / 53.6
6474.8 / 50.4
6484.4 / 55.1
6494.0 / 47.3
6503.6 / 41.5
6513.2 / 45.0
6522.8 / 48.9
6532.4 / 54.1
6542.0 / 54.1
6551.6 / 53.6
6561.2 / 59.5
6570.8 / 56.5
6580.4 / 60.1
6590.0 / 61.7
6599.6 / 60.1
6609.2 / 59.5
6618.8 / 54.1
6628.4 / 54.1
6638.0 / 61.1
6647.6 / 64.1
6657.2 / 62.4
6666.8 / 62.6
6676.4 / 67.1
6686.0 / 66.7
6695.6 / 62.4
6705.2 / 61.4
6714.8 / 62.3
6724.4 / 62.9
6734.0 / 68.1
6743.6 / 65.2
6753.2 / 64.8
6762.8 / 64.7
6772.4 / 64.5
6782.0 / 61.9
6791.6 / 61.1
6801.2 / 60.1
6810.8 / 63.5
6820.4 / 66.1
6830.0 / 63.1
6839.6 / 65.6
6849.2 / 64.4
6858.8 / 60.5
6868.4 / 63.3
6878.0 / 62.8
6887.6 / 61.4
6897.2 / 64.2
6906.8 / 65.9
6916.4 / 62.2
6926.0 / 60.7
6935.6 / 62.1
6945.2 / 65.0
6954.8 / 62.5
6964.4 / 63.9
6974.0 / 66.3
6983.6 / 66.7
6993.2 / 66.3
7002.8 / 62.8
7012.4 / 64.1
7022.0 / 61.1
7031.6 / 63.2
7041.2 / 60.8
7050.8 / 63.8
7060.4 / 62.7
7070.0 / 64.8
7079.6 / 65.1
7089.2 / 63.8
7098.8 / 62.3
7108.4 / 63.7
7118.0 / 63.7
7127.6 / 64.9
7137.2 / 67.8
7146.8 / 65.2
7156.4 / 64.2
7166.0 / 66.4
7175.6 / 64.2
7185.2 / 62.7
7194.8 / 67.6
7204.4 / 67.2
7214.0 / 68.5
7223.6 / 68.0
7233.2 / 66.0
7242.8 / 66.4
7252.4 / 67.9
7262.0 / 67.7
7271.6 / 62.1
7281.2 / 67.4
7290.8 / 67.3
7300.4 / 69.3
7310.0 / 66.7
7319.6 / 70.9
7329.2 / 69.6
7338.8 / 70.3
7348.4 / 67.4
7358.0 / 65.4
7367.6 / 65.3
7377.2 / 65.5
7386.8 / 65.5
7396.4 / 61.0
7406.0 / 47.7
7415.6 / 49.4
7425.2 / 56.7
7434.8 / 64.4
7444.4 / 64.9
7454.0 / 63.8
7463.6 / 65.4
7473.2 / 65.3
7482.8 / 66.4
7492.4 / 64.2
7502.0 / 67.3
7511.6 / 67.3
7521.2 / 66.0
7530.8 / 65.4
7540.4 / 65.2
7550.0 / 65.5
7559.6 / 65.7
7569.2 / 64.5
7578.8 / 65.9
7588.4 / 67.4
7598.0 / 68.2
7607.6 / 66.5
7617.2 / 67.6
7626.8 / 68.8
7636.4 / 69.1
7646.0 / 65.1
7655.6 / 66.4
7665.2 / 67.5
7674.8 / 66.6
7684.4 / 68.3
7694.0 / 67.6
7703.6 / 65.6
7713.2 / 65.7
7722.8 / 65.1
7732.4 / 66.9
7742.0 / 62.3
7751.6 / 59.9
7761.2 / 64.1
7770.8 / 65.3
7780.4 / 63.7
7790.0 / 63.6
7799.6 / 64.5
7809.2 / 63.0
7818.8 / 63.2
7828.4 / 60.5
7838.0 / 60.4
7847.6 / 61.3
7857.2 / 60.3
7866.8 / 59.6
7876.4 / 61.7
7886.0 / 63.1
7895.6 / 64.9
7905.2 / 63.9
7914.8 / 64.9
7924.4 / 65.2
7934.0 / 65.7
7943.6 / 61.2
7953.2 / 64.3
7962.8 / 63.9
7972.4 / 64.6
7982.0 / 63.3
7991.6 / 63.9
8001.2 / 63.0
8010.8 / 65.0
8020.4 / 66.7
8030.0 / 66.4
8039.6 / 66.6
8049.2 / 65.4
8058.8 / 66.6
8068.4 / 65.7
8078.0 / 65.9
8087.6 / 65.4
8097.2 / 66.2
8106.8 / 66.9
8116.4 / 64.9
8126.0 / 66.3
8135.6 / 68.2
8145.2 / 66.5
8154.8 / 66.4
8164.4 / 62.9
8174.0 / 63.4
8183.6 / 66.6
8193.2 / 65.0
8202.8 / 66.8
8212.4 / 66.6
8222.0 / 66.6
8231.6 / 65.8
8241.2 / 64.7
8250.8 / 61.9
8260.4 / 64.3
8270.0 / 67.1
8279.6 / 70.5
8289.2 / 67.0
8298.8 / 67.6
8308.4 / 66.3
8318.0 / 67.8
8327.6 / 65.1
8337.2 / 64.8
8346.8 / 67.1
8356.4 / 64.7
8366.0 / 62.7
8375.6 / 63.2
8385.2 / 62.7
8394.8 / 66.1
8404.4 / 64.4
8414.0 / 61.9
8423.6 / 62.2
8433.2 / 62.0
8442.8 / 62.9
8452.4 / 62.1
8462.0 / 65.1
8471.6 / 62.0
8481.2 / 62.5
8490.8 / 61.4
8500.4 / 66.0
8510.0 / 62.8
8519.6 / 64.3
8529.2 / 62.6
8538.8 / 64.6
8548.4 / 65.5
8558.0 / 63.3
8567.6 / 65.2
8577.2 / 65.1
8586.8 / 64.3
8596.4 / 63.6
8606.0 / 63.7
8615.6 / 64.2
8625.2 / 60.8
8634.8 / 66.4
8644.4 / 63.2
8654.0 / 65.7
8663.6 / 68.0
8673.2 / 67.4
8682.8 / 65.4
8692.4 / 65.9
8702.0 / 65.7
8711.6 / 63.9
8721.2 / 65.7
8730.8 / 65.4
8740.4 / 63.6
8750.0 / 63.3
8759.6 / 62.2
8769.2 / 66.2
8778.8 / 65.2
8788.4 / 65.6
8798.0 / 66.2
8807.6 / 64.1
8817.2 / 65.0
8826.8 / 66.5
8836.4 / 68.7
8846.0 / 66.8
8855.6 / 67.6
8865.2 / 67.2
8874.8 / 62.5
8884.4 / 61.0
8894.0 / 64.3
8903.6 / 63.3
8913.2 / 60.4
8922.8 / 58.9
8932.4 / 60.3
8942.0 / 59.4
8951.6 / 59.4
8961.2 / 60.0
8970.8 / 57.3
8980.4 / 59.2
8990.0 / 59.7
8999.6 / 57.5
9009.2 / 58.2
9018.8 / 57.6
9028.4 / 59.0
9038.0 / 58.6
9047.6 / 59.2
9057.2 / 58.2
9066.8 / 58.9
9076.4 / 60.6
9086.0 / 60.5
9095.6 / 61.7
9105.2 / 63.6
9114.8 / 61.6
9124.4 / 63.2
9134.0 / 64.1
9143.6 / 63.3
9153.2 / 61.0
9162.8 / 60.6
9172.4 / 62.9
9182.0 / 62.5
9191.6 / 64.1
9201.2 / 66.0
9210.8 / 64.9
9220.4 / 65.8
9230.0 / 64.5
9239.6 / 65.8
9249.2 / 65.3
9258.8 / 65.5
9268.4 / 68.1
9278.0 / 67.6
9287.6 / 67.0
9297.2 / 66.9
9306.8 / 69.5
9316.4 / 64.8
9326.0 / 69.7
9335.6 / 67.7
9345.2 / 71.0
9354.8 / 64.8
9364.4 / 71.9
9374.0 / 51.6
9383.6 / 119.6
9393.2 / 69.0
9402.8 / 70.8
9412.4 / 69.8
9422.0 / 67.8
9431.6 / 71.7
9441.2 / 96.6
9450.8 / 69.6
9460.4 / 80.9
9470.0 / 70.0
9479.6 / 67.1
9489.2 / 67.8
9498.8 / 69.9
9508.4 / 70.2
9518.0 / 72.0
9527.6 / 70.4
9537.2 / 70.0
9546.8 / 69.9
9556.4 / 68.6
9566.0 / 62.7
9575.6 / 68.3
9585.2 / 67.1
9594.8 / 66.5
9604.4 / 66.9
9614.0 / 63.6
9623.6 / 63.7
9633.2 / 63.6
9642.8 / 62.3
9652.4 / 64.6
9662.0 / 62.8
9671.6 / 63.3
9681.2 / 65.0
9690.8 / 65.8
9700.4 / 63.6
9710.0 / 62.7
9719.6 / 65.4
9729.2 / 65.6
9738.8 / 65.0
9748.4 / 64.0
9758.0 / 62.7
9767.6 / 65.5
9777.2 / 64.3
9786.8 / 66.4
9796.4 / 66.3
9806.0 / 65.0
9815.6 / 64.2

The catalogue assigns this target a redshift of 0.257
